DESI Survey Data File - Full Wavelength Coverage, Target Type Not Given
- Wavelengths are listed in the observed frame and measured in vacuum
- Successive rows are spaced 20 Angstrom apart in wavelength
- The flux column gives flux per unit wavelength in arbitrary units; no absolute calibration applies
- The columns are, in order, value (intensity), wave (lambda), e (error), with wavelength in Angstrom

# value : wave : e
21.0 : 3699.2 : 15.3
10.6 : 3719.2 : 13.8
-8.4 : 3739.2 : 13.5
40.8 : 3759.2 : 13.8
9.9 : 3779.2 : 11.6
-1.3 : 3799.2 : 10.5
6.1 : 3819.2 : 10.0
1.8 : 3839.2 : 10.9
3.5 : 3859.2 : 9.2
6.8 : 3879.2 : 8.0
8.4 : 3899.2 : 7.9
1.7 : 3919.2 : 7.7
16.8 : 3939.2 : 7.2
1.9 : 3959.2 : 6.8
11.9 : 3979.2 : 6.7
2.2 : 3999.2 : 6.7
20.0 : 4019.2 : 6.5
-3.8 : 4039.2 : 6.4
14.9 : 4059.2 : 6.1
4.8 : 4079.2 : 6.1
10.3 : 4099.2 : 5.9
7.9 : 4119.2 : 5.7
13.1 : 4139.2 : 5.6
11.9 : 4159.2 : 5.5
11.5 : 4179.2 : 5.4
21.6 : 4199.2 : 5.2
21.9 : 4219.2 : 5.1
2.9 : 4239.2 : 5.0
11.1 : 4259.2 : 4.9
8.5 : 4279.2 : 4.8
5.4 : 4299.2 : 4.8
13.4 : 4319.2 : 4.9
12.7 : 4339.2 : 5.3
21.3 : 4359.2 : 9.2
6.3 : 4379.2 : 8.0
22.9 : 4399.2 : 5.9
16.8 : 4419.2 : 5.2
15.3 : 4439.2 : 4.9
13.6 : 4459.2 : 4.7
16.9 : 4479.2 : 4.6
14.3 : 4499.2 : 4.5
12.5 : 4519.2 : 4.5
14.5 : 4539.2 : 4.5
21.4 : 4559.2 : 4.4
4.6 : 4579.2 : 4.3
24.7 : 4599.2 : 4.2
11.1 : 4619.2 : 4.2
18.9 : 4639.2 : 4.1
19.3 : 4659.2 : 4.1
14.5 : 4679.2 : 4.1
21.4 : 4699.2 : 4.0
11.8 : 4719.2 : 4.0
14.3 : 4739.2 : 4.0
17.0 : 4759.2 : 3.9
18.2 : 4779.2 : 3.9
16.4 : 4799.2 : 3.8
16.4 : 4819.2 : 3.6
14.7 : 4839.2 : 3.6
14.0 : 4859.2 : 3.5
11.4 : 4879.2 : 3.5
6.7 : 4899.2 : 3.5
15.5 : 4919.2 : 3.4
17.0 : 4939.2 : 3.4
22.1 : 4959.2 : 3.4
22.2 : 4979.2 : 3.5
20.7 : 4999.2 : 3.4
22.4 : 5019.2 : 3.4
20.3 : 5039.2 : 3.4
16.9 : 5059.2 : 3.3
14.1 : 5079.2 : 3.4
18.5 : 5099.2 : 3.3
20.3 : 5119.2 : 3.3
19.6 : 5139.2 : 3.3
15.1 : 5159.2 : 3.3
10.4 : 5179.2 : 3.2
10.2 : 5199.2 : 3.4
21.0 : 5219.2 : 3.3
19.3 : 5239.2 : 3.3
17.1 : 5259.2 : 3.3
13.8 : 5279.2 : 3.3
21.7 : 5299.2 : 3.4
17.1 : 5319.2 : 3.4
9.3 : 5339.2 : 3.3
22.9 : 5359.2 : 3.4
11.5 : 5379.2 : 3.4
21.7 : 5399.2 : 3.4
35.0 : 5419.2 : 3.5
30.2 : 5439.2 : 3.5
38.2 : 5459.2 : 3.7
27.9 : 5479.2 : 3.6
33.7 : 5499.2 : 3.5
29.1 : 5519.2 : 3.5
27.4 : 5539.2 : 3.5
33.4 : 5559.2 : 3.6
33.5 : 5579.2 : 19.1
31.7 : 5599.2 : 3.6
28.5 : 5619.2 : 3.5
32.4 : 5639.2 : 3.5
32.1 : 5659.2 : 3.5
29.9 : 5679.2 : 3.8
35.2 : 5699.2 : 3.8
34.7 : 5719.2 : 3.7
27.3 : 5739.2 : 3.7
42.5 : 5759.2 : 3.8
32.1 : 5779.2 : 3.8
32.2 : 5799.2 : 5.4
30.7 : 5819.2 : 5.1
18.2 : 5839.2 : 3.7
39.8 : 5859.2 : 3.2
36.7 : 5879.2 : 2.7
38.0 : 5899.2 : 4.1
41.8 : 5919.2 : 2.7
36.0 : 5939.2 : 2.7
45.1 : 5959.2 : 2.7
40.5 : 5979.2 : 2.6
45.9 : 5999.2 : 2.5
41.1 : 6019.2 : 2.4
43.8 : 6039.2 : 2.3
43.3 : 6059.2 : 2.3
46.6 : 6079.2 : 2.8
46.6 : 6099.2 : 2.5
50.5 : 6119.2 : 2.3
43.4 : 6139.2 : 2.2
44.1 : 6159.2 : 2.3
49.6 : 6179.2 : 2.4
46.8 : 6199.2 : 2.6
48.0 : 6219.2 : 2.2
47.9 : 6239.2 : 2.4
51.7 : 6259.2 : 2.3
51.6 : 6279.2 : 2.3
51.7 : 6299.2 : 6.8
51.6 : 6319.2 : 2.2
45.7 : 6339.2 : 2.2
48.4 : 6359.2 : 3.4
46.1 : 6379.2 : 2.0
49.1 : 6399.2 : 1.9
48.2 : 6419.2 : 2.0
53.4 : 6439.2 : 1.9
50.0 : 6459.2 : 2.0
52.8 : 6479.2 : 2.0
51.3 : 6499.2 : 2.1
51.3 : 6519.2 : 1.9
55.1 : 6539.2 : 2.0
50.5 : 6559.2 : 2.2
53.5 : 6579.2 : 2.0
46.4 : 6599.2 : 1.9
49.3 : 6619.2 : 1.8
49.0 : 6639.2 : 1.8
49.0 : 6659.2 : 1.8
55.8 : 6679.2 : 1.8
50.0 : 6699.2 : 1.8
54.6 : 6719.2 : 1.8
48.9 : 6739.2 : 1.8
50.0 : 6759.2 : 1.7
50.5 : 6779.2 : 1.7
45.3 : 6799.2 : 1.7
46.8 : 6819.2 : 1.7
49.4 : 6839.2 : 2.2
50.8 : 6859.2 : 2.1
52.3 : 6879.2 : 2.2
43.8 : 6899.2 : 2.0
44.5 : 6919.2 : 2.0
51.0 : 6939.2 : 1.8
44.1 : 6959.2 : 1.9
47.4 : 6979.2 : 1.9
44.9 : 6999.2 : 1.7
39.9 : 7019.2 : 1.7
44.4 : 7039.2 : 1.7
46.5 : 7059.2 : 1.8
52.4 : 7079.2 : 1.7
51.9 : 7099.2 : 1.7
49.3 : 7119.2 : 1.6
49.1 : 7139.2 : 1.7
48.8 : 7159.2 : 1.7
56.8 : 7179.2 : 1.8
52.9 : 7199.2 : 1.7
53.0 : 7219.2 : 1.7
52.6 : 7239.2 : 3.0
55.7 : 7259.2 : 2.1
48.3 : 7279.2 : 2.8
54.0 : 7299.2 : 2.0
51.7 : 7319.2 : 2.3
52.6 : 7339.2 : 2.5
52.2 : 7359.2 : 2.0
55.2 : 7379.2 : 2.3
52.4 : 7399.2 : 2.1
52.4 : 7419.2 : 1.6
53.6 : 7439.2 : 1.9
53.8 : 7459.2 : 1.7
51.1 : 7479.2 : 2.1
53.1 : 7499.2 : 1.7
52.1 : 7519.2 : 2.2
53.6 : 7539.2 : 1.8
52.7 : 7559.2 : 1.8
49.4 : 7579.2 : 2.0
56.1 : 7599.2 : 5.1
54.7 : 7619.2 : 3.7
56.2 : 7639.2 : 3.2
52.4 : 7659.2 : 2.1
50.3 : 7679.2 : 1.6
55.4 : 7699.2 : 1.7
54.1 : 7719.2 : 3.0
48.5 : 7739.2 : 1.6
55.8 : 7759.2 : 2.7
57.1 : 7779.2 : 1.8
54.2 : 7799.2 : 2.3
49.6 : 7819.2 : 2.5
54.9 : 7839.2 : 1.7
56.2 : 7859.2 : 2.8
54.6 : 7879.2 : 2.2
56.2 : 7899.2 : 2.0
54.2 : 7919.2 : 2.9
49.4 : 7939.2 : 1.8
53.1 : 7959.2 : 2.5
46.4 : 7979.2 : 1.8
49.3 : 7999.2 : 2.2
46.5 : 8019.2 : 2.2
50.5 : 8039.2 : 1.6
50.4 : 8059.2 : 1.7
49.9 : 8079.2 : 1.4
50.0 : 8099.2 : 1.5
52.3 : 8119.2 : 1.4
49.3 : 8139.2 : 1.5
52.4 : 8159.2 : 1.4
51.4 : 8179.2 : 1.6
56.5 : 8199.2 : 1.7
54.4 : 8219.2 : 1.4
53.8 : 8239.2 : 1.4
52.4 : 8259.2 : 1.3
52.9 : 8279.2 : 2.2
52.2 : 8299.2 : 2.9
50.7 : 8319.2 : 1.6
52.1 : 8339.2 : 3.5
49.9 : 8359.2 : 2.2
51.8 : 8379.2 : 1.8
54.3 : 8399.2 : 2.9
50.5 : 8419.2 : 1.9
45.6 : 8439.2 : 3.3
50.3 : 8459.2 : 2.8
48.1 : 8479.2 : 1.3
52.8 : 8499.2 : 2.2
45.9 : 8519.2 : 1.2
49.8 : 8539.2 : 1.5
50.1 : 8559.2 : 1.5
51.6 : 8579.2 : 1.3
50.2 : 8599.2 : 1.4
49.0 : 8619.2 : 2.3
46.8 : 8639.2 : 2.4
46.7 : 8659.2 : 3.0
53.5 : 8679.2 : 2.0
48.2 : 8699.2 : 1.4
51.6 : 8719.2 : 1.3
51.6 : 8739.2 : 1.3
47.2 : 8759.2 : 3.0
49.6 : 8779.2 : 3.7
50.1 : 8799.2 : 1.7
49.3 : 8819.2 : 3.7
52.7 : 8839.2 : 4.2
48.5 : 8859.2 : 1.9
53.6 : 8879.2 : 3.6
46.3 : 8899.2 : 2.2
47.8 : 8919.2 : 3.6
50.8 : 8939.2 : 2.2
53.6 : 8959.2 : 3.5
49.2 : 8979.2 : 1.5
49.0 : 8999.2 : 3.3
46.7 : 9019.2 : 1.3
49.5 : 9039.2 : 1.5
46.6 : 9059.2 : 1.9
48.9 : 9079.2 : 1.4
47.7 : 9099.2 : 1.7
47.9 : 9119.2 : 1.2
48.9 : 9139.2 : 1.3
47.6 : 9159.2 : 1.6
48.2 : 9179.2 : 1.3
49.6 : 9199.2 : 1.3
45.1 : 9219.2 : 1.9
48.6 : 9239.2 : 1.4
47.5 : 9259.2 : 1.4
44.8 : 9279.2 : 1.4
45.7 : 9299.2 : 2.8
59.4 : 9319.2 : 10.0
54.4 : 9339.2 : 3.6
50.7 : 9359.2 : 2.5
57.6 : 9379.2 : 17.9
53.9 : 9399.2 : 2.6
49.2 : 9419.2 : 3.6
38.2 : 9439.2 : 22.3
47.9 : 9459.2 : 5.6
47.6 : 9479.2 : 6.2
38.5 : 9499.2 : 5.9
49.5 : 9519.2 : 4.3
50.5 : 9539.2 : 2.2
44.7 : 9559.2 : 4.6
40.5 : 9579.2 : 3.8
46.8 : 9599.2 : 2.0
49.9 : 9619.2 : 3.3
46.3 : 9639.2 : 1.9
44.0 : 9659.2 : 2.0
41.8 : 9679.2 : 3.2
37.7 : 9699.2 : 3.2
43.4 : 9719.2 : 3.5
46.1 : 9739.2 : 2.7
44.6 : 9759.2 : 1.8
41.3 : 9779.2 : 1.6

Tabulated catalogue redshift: 0.36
